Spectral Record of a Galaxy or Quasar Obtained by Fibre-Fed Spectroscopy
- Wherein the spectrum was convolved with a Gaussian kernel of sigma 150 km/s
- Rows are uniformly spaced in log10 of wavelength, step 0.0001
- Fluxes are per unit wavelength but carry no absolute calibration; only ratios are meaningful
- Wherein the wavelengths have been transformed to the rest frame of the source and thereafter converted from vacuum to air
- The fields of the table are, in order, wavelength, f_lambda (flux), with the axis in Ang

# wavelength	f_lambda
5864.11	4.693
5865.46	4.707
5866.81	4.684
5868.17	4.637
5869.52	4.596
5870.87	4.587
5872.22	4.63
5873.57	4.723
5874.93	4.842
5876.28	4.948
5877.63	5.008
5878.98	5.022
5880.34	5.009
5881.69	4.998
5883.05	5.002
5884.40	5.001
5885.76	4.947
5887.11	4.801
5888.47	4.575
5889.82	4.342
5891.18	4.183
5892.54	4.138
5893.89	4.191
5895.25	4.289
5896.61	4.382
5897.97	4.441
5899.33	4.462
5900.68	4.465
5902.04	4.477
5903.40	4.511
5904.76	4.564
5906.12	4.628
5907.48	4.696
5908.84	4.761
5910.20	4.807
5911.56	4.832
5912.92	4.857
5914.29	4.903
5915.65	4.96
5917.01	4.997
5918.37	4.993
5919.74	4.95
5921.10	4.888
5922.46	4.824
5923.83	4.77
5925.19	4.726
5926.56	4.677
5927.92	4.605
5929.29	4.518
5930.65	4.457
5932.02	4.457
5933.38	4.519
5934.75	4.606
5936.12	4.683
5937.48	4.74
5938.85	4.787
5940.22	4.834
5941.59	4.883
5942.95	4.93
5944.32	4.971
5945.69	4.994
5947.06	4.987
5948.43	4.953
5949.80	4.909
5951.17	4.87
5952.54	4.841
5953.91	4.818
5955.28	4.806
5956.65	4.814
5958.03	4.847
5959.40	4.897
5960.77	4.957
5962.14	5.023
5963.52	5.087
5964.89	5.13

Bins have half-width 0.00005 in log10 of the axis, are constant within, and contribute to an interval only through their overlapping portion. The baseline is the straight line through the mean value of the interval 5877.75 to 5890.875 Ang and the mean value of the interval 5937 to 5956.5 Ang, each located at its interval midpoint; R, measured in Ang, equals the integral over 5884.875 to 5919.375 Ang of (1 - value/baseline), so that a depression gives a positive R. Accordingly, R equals 1.7 Ang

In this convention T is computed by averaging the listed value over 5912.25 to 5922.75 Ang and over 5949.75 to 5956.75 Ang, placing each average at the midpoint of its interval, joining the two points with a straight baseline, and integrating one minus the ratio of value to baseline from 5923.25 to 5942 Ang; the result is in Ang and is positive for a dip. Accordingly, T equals 0.89 Ang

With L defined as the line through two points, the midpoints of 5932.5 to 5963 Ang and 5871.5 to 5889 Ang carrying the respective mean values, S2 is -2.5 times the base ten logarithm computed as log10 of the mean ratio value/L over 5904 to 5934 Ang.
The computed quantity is 0.03 mag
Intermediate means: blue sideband 4.89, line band 4.74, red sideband 4.85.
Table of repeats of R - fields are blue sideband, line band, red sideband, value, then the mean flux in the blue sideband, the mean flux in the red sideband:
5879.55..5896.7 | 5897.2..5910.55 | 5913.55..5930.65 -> 0.4 Ang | 4.61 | 4.8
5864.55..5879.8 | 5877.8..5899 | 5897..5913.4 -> 0.3 Ang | 4.76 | 4.62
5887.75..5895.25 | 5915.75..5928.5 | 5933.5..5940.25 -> -0.8 Ang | 4.29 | 4.7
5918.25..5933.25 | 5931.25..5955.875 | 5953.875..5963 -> 0.0 Ang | 4.7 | 4.89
